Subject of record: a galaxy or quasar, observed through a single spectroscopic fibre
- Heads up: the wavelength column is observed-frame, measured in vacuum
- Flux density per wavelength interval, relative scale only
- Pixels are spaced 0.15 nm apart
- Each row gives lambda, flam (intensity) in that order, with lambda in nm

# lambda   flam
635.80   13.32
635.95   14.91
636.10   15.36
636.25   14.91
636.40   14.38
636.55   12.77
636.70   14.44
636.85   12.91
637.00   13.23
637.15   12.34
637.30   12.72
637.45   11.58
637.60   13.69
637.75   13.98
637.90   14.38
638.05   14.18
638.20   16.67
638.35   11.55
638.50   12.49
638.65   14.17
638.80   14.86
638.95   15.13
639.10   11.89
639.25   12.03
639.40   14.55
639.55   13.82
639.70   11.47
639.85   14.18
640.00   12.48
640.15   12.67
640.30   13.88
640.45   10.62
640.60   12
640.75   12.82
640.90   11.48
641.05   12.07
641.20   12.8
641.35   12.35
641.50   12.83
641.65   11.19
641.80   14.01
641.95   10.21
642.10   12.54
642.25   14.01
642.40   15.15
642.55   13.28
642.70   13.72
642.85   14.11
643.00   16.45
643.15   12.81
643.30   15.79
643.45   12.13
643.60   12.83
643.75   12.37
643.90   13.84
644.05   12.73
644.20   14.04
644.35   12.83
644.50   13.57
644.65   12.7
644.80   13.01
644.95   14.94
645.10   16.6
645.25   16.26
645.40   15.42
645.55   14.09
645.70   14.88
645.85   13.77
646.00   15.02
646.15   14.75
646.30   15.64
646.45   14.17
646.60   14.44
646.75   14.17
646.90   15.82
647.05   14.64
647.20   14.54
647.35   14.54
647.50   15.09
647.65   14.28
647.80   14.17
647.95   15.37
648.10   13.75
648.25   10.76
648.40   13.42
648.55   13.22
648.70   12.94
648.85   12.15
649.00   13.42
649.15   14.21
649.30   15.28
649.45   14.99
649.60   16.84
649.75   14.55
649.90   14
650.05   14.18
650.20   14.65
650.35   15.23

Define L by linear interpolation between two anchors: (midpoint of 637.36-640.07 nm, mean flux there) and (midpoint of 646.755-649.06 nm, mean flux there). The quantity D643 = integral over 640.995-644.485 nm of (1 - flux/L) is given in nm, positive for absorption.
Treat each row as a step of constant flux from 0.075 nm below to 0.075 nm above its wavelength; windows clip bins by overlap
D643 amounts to 0.11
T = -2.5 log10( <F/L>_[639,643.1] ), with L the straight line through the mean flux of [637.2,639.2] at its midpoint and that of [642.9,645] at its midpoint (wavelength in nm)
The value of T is 0.05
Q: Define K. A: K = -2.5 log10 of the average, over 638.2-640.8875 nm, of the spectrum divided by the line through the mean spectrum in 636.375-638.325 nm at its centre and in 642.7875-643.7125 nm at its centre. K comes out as 0.05 mag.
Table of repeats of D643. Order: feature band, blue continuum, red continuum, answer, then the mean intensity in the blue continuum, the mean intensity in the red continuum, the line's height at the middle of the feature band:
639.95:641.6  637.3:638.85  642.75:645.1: 0.163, 13.7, 13.7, 13.7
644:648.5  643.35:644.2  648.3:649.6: -0.314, 13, 13.8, 13.4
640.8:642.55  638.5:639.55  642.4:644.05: 0.139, 13.7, 13.8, 13.7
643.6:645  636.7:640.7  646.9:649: 0.032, 13.2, 13.8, 13.6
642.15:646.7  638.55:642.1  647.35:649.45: -0.307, 12.8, 13.8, 13.3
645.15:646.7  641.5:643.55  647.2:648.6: -0.127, 13.5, 13.9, 13.7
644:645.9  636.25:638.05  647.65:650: -0.065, 13.4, 14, 13.8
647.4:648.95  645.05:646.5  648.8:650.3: 0.122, 15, 14.5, 14.7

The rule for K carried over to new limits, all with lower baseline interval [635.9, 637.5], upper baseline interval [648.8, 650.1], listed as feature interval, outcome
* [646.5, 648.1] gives -0.03 mag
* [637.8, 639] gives -0.03 mag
